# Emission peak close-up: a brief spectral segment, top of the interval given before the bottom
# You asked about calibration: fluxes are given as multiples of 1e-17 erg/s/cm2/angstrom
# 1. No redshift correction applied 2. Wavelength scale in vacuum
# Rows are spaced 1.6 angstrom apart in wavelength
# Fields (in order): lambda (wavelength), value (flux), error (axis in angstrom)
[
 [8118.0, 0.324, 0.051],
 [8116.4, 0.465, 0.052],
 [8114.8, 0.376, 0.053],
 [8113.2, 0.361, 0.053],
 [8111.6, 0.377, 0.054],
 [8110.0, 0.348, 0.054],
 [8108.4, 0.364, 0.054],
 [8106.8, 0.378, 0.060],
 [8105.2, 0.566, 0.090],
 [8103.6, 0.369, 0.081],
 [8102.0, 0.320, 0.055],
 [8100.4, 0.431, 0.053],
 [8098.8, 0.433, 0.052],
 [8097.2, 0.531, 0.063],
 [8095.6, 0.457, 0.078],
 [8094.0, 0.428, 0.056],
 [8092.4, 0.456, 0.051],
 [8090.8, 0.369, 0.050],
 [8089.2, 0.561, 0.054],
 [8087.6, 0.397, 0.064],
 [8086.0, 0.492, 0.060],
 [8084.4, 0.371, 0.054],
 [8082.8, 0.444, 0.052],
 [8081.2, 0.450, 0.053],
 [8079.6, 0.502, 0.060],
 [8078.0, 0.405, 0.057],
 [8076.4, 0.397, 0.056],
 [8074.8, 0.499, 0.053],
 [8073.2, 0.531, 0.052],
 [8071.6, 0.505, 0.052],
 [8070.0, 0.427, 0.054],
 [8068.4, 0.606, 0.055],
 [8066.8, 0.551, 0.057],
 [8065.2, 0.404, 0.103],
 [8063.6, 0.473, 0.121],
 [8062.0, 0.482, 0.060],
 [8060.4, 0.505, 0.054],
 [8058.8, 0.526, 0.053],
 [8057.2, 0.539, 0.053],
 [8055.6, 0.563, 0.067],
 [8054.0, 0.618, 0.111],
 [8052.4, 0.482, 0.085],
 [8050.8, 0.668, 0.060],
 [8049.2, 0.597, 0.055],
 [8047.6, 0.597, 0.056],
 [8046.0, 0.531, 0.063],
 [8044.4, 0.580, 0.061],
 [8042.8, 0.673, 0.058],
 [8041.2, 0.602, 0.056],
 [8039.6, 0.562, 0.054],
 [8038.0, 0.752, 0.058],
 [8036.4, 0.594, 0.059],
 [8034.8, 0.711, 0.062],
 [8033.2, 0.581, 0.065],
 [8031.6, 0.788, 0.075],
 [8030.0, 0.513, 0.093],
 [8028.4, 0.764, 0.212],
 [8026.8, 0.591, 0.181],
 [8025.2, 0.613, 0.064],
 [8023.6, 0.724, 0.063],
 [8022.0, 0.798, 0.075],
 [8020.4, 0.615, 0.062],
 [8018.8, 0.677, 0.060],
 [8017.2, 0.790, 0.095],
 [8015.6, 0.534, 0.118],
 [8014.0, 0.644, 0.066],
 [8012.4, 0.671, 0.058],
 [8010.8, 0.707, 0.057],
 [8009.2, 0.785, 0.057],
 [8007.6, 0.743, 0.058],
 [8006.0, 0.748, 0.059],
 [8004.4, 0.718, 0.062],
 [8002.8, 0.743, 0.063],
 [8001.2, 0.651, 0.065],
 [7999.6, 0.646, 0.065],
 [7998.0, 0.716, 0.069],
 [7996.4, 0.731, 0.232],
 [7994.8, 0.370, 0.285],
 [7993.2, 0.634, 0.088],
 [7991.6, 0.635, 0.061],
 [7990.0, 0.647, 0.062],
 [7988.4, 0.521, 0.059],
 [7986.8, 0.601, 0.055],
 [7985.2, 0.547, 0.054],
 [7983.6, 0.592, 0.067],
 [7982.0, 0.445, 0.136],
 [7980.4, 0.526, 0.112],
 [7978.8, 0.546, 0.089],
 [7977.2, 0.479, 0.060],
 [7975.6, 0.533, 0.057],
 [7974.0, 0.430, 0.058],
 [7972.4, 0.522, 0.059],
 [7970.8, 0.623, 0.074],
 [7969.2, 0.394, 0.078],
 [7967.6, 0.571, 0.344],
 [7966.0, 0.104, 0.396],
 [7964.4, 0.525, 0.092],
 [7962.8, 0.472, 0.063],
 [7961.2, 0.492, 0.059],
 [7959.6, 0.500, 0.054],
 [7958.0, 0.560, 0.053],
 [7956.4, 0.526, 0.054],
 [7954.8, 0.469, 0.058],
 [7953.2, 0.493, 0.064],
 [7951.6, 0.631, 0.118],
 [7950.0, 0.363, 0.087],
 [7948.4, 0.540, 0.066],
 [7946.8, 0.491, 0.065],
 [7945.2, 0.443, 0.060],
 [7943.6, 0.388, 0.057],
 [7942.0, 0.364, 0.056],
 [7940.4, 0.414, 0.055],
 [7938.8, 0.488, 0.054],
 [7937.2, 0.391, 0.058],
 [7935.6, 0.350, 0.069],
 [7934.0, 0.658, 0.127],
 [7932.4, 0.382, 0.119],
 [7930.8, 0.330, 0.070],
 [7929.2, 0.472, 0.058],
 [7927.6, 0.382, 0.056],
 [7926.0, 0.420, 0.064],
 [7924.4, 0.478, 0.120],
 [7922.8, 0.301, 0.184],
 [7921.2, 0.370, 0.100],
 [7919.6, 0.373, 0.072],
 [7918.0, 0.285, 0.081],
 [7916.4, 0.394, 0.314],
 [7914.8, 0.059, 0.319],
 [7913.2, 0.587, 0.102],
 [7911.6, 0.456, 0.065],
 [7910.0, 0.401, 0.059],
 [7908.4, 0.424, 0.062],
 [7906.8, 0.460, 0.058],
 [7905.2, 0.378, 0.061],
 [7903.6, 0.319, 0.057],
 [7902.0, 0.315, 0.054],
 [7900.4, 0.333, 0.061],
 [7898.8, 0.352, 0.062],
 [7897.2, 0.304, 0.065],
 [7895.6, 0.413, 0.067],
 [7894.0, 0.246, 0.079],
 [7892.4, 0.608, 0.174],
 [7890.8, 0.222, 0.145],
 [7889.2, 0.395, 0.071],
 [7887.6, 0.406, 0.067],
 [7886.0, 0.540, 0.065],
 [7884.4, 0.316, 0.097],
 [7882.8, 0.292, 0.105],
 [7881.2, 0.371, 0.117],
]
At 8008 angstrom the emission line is Mg II 2798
